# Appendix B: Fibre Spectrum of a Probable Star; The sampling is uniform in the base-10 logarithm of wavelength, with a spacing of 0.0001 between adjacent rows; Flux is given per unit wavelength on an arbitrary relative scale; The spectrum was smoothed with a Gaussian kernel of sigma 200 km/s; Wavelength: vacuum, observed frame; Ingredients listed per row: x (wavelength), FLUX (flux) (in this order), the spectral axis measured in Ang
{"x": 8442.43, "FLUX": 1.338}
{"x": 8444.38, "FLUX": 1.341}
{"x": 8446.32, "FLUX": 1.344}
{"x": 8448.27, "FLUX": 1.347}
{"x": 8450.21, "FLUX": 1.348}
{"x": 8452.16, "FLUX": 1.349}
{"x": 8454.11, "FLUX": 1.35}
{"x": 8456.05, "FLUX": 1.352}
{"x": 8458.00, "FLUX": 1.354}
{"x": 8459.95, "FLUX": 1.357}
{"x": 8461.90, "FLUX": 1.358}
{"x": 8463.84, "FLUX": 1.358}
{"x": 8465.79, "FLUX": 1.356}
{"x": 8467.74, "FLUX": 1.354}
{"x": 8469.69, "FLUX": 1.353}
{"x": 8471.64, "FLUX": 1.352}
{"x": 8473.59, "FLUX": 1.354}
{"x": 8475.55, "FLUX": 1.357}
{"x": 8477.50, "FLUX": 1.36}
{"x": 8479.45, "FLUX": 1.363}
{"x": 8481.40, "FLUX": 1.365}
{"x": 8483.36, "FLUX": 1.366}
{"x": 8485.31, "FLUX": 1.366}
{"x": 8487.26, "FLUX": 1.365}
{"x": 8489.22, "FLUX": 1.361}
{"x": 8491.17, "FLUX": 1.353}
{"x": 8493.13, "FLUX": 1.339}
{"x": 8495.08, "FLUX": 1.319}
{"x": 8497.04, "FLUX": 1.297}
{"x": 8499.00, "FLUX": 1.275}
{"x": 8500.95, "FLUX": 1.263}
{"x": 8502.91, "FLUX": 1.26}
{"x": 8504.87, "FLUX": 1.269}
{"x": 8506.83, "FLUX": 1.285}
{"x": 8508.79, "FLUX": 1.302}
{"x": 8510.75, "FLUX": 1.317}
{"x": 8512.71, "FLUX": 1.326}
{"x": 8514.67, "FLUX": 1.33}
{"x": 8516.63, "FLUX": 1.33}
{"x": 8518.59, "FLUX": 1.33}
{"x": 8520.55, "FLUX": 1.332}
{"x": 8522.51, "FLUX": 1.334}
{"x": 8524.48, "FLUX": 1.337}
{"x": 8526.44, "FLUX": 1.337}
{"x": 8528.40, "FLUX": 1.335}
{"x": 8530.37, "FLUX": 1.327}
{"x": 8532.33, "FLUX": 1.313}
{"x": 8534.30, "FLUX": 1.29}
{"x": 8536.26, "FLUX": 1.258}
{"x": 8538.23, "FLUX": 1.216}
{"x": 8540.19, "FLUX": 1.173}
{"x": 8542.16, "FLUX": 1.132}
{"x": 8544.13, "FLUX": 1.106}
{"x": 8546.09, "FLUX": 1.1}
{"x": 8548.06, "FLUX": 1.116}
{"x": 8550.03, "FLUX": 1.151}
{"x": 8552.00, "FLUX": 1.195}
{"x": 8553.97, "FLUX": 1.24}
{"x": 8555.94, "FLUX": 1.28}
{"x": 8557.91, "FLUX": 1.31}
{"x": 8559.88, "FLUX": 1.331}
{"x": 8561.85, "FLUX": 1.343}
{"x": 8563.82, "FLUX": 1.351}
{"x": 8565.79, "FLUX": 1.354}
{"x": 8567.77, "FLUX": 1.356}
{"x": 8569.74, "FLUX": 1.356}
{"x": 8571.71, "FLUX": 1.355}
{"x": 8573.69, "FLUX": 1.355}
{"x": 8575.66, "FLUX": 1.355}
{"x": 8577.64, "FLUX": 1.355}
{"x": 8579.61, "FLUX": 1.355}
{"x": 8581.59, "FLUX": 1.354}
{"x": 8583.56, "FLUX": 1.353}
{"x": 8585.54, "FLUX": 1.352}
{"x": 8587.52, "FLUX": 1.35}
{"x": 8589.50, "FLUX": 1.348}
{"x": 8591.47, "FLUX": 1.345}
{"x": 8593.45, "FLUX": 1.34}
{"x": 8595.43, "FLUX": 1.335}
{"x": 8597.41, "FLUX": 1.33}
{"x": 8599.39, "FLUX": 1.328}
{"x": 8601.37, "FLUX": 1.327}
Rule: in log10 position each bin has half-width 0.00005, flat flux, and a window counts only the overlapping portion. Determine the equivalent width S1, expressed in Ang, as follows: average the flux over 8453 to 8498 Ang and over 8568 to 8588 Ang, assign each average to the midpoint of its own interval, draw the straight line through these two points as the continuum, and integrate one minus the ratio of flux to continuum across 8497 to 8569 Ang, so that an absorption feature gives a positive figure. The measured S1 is 4.1 Ang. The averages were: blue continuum 1.35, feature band 1.28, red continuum 1.35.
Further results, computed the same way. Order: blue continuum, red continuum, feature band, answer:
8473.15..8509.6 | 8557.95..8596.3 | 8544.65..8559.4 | 1.6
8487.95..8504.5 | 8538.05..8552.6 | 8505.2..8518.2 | -0.6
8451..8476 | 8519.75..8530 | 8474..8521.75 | 0.6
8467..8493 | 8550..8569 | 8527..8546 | 1.2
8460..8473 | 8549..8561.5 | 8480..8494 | -0.3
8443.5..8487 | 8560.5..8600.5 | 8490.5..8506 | 0.7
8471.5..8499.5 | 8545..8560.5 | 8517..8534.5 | -0.9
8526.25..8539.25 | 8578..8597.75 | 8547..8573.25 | 0.6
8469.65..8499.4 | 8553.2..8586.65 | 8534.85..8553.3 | 2.4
